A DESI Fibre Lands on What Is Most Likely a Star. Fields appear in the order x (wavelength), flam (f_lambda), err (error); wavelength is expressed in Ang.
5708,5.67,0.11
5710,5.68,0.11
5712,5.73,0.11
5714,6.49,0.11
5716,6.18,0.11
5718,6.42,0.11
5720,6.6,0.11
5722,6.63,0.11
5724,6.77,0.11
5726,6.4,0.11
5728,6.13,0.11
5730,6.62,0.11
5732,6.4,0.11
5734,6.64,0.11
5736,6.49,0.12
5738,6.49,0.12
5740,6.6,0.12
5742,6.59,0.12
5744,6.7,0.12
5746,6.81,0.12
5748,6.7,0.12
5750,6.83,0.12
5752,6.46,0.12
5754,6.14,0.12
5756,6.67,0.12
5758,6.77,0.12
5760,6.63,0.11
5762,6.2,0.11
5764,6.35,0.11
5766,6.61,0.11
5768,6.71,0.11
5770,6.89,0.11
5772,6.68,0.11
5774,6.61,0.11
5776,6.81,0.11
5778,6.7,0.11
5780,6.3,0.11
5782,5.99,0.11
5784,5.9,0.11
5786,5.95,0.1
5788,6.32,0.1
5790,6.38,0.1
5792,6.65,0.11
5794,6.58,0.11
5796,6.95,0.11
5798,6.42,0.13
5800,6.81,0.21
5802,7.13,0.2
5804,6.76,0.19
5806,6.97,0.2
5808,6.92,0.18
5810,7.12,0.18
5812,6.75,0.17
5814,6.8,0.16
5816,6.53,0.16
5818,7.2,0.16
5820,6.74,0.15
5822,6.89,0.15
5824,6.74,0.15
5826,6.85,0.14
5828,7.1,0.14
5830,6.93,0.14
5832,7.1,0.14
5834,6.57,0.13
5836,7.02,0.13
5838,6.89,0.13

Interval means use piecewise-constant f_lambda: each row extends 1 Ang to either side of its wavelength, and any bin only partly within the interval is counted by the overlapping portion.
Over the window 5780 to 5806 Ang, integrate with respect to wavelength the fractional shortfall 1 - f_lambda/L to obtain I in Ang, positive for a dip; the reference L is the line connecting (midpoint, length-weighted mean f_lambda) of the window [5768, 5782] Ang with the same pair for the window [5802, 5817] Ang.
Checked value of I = 0.95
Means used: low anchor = 6.62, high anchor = 6.86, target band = 6.5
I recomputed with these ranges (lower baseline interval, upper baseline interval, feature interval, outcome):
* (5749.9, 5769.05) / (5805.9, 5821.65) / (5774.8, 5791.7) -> 0.92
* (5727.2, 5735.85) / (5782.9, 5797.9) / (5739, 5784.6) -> -0.94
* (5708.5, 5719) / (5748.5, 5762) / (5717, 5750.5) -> -1.40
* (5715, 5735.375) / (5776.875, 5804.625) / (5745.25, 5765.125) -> -0.22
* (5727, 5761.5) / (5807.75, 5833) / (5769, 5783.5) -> 0.34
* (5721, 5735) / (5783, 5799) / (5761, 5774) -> -0.28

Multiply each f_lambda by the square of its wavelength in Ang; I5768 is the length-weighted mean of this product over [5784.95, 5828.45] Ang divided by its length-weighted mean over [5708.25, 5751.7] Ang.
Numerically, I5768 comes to 1.1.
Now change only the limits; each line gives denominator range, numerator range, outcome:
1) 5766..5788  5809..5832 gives 1.08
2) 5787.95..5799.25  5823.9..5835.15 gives 1.06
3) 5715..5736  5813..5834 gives 1.10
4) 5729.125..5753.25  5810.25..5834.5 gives 1.07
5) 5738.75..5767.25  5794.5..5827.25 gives 1.06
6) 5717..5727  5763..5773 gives 1.03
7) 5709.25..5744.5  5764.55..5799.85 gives 1.03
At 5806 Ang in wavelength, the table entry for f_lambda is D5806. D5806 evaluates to 6.97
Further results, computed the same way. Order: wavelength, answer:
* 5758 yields 6.77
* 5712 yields 5.73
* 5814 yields 6.8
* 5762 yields 6.2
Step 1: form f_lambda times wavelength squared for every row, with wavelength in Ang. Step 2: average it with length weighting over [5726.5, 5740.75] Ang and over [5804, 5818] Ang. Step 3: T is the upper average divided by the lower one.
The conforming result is 1.1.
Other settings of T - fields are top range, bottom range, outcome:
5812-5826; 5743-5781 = 1.05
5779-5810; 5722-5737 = 1.03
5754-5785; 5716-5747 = 1.01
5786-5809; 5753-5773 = 1.03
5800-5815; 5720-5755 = 1.08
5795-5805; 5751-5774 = 1.05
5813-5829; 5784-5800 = 1.07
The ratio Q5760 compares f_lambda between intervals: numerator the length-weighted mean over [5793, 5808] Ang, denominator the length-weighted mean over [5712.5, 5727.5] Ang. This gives 1.1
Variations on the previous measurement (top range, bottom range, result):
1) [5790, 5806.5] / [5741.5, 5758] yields 1.02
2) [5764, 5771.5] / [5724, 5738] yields 1.03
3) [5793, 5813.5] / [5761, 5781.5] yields 1.04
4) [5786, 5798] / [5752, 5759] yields 1.00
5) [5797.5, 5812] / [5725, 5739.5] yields 1.07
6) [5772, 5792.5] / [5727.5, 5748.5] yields 0.97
